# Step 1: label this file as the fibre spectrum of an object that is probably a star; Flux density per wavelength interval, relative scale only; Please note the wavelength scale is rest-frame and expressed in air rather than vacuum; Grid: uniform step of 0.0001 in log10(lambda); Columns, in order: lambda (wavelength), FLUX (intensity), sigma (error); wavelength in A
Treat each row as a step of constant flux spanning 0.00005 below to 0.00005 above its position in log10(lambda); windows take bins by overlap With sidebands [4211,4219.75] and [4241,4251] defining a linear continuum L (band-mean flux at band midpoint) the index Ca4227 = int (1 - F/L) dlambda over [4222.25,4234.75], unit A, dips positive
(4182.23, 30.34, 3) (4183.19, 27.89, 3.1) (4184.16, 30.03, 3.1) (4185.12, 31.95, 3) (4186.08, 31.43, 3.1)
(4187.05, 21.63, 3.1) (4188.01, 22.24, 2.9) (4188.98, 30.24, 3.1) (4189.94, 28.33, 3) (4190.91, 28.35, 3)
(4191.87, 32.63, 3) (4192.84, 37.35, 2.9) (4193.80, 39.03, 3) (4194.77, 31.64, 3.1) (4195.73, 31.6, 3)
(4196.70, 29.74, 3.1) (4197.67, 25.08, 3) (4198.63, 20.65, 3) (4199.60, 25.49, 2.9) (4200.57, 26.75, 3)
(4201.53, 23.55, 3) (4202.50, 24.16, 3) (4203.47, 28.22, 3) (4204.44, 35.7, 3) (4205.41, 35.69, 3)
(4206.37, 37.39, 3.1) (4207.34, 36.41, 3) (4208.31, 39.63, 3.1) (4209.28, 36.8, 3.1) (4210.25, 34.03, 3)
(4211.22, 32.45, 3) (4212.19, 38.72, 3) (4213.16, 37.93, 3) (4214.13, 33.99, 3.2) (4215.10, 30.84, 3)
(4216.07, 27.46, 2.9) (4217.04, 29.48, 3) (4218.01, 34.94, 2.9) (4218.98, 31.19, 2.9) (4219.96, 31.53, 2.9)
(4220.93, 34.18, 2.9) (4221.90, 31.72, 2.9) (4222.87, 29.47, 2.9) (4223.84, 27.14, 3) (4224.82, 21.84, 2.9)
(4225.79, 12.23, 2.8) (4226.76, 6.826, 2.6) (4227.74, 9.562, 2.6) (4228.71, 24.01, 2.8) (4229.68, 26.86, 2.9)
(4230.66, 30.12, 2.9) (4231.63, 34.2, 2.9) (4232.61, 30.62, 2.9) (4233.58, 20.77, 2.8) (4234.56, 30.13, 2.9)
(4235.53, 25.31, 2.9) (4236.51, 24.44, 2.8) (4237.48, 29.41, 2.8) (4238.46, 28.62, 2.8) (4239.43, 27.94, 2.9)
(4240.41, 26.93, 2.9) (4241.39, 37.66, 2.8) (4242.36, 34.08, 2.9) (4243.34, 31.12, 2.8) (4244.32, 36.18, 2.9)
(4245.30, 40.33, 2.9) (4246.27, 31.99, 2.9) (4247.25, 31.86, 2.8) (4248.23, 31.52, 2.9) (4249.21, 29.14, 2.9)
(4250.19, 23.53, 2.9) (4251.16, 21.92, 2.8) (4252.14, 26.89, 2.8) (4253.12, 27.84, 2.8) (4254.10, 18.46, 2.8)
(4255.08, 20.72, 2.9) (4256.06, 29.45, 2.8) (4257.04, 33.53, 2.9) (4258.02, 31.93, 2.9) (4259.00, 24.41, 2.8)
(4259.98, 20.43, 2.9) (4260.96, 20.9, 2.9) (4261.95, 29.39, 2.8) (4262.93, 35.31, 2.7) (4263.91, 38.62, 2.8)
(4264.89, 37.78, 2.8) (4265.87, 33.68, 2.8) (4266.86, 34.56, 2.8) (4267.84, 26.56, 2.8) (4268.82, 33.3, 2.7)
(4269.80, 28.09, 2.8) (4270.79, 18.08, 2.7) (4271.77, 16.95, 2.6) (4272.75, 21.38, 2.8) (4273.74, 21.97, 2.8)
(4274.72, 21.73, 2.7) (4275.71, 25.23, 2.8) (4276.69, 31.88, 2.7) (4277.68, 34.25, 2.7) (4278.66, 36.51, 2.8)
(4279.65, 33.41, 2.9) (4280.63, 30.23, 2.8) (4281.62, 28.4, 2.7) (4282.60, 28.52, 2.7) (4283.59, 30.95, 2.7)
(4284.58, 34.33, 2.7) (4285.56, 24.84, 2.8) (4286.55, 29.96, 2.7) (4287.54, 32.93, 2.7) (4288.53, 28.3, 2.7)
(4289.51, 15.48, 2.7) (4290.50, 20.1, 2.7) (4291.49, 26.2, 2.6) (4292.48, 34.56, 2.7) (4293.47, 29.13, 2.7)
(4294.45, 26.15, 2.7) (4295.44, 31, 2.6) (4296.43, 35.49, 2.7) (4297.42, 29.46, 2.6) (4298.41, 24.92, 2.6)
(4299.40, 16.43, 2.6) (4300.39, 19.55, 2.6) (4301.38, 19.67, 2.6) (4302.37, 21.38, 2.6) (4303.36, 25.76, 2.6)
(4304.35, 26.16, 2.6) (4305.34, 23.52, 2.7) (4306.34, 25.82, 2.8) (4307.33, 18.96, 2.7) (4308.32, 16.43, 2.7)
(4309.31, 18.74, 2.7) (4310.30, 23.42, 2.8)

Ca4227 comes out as 3.6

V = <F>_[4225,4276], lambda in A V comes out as 27.2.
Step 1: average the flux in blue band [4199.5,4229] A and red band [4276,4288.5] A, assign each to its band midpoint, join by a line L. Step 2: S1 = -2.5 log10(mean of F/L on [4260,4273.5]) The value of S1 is 0.09 mag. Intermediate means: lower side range 29.4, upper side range 31.1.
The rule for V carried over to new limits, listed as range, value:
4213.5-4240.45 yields 26.9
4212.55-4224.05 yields 31.9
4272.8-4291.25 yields 28.1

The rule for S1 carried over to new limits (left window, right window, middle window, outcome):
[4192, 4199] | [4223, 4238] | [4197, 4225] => -0.13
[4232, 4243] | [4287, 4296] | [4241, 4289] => -0.05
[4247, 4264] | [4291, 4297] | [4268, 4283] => 0.06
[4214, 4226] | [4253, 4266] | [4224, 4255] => 0.08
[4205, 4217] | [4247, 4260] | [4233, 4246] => -0.04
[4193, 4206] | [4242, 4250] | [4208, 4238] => 0.09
